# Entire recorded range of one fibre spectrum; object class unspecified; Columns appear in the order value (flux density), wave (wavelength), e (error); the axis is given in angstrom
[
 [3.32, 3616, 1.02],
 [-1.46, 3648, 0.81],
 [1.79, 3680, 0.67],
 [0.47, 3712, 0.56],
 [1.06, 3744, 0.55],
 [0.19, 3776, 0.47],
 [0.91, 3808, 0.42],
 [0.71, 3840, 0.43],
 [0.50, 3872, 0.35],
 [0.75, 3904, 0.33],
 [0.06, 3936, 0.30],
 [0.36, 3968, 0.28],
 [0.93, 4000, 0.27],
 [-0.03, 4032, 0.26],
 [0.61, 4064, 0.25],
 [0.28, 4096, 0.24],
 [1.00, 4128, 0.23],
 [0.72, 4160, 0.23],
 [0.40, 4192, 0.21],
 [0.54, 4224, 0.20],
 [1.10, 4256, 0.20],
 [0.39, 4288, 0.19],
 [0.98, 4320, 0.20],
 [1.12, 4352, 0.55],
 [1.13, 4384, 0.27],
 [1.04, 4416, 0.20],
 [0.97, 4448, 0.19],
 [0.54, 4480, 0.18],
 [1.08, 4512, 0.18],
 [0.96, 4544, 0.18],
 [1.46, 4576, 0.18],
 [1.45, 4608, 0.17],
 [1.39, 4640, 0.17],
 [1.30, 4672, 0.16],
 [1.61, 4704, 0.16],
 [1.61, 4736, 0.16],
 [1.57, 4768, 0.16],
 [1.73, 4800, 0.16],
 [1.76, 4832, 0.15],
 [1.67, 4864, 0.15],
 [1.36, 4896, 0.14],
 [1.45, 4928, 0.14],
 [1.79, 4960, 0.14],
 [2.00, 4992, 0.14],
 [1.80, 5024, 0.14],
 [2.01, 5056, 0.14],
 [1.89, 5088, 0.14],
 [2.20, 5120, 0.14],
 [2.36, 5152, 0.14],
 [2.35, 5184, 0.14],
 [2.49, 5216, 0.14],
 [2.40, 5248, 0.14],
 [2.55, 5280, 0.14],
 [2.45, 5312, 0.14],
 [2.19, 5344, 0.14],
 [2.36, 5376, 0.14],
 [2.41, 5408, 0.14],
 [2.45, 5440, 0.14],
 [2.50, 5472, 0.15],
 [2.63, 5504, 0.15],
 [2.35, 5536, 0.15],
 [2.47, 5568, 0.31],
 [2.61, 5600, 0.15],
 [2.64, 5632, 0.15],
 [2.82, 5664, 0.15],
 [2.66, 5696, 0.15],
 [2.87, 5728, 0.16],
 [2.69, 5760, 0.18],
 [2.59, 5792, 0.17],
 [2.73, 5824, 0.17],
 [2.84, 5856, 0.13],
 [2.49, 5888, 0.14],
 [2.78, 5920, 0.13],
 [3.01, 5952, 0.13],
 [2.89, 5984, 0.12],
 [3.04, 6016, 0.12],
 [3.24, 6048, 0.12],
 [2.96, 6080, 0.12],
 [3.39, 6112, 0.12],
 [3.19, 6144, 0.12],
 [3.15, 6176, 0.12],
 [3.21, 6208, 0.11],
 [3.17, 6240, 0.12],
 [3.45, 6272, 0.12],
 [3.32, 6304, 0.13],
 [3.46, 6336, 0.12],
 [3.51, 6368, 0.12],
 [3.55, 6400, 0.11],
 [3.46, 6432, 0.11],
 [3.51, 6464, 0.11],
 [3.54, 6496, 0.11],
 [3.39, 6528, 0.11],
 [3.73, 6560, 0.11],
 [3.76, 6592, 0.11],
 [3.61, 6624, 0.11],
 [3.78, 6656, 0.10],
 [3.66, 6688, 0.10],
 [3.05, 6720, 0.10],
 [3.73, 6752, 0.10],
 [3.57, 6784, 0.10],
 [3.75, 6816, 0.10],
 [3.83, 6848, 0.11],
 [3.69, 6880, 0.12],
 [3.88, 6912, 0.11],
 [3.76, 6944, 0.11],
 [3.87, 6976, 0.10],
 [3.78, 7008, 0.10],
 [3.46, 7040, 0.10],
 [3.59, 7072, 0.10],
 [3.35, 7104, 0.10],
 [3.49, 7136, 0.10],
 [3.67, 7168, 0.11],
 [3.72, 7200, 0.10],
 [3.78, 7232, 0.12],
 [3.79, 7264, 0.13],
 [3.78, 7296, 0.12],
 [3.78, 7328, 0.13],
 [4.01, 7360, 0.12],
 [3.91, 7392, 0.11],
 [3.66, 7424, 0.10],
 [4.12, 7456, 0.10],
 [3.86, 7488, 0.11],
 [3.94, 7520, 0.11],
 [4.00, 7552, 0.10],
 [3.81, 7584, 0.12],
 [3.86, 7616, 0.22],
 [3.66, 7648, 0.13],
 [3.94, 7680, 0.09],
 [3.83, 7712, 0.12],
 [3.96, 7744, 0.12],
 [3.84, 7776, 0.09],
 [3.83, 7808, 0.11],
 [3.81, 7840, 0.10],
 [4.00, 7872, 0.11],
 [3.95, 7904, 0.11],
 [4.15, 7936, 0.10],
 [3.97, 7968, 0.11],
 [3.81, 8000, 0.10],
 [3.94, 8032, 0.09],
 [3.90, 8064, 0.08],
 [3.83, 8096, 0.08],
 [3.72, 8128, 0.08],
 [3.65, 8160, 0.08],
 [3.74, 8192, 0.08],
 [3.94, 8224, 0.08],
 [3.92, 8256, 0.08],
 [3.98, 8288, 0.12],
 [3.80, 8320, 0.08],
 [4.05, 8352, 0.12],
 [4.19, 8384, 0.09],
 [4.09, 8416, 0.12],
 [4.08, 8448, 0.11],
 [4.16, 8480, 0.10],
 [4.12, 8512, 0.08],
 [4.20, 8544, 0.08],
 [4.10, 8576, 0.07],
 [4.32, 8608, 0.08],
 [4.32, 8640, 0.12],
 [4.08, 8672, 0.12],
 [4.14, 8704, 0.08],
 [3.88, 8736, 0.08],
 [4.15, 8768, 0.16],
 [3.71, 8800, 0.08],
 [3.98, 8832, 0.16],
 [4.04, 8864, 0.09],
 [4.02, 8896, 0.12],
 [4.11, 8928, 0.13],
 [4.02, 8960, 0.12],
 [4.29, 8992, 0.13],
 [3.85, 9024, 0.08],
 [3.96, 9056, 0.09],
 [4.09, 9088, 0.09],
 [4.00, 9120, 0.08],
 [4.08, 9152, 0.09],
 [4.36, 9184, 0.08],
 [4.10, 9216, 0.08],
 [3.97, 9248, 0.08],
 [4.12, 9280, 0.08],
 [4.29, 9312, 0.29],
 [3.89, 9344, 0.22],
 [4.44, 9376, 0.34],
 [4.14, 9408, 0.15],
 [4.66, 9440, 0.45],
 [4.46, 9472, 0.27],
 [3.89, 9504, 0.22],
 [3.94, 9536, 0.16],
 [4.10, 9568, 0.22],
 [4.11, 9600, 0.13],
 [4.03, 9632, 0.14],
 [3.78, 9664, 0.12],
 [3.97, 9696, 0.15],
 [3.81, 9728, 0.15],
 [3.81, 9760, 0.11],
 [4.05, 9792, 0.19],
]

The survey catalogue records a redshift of 0.14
